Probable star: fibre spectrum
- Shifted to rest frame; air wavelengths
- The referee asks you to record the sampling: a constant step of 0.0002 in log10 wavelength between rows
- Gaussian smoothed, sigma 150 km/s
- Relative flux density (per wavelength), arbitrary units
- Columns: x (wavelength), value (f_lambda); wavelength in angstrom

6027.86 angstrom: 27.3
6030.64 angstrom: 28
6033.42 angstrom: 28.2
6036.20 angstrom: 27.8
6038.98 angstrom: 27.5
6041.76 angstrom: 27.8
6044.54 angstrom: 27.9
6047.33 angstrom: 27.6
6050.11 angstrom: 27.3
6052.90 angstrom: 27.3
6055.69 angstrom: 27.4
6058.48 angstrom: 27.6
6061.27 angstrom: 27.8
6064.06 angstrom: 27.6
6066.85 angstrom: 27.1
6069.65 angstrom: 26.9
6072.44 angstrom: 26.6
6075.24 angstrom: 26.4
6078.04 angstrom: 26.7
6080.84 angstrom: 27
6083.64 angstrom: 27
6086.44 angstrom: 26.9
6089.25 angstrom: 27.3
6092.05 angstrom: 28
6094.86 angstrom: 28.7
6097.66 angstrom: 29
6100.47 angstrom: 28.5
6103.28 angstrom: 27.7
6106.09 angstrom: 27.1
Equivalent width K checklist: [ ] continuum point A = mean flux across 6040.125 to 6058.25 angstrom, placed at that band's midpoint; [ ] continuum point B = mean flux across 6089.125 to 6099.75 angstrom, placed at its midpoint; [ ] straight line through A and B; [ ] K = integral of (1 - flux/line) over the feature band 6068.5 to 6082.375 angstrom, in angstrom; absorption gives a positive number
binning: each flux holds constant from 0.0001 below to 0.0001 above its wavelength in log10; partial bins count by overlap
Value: 0.65 angstrom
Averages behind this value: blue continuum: 27.6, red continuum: 28.4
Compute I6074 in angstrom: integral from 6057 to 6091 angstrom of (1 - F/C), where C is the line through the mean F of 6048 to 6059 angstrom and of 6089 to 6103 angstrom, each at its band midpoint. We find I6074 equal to 0.9 angstrom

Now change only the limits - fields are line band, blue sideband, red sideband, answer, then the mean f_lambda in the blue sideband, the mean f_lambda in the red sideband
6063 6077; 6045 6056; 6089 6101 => 0.48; 27.4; 28.4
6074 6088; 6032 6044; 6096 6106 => 0.65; 27.8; 28.3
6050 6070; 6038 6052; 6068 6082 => -0.18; 27.6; 26.7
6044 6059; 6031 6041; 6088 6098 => 0.24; 27.8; 28.2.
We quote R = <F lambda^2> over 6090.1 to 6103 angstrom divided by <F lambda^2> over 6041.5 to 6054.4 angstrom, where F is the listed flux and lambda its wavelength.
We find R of 1.05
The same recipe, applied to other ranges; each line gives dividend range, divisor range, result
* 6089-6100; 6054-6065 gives 1.04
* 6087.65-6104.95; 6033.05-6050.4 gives 1.03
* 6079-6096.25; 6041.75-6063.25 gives 1.01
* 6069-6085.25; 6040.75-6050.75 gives 0.98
